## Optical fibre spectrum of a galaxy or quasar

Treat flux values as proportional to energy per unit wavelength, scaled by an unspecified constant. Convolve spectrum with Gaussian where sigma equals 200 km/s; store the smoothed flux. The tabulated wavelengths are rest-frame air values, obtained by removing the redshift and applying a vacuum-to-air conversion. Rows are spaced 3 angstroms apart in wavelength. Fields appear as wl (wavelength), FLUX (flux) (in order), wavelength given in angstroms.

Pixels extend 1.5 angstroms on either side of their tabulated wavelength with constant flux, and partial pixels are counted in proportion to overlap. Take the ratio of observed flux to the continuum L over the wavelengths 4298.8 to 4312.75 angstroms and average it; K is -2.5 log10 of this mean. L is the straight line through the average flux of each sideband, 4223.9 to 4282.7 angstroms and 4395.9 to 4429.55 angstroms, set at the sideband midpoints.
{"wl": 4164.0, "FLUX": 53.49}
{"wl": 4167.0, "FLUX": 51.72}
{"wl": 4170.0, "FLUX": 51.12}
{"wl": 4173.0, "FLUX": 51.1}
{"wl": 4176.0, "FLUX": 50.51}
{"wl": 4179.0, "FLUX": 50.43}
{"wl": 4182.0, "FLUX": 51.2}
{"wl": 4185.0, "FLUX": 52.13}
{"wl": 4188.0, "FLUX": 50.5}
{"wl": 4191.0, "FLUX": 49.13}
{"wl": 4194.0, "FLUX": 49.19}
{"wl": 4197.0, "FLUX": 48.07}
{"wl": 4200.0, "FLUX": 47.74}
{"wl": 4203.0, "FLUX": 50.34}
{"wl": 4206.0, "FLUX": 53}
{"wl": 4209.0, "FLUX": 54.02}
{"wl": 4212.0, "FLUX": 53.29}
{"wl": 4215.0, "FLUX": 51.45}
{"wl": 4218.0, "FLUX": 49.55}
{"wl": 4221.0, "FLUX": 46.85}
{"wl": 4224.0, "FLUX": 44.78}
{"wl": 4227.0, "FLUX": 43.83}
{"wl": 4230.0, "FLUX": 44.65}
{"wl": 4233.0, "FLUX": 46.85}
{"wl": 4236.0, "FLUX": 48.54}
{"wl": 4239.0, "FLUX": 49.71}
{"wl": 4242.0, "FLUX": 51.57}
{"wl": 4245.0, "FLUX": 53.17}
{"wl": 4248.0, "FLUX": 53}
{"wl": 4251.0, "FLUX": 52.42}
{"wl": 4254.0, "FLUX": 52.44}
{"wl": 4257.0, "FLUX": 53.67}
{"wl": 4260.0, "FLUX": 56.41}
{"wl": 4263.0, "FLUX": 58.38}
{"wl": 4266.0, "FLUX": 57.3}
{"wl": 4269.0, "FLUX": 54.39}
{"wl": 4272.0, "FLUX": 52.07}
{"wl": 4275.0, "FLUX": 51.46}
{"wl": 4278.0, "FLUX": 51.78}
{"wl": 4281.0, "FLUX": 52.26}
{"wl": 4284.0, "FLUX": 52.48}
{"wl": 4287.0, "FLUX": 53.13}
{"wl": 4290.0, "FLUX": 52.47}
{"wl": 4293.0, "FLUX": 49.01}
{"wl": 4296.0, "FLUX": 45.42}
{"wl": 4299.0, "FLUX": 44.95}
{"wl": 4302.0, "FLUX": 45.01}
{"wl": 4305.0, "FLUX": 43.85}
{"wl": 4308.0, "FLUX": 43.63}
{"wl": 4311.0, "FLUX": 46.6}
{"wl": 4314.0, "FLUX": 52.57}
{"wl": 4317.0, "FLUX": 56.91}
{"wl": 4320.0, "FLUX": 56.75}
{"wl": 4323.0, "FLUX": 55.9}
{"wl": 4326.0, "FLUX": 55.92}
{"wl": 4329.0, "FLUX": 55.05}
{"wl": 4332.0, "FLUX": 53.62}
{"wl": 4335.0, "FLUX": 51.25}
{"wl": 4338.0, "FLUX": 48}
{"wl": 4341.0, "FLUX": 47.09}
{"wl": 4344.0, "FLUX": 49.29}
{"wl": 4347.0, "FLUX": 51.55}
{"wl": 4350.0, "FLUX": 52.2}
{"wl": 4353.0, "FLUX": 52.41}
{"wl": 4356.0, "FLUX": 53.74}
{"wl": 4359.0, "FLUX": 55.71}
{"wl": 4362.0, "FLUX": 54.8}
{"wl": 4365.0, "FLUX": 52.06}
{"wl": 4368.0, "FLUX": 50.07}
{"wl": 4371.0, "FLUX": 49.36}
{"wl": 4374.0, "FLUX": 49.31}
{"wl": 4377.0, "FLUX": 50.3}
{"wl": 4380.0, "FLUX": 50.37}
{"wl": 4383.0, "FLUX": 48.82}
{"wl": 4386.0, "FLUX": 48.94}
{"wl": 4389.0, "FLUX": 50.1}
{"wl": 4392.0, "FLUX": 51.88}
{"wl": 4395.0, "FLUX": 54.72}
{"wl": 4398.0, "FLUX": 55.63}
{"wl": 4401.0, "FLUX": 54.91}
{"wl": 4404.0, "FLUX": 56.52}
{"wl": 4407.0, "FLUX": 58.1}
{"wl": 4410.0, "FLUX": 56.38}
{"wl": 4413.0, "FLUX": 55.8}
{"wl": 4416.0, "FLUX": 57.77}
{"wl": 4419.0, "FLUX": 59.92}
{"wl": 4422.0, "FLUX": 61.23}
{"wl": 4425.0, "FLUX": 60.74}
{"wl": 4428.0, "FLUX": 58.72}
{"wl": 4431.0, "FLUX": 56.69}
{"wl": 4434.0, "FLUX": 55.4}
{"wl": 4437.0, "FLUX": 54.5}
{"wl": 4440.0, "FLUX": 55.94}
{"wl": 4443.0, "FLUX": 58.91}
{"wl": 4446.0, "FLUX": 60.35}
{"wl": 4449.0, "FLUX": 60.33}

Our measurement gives 0.192 mag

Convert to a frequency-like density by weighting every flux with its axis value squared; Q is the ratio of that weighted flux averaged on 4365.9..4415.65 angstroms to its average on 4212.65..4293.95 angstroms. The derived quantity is 1.09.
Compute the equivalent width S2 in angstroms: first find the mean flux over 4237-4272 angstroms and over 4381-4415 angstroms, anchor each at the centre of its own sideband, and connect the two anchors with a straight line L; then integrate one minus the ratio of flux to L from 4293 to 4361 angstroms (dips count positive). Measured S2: 3.8 angstroms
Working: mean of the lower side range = 53.7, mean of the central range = 50.8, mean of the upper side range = 53.8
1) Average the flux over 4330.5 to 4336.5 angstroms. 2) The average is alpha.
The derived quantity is 52.4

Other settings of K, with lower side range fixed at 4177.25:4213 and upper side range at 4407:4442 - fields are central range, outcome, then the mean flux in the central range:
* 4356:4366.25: 0.03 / 54.2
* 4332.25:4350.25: 0.11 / 50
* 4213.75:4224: 0.06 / 48.6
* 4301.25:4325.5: 0.08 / 50.5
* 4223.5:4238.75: 0.13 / 46.1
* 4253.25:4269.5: -0.06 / 55.6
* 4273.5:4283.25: 0.03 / 51.9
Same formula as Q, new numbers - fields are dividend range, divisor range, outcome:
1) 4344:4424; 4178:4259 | 1.15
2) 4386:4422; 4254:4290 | 1.10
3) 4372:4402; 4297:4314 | 1.17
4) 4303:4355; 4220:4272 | 1.04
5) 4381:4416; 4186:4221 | 1.17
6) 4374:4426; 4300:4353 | 1.11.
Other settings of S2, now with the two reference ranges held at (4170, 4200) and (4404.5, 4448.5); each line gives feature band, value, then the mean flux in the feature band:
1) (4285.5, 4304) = 1.9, 48.2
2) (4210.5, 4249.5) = 2.0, 49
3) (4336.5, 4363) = 1.9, 51.6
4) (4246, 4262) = -0.4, 53.7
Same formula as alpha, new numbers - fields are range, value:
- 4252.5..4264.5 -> 55.2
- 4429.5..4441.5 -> 55.6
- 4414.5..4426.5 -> 59.9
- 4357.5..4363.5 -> 55.3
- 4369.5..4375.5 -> 49.3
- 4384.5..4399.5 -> 52.3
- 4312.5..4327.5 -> 55.6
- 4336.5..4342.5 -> 47.5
